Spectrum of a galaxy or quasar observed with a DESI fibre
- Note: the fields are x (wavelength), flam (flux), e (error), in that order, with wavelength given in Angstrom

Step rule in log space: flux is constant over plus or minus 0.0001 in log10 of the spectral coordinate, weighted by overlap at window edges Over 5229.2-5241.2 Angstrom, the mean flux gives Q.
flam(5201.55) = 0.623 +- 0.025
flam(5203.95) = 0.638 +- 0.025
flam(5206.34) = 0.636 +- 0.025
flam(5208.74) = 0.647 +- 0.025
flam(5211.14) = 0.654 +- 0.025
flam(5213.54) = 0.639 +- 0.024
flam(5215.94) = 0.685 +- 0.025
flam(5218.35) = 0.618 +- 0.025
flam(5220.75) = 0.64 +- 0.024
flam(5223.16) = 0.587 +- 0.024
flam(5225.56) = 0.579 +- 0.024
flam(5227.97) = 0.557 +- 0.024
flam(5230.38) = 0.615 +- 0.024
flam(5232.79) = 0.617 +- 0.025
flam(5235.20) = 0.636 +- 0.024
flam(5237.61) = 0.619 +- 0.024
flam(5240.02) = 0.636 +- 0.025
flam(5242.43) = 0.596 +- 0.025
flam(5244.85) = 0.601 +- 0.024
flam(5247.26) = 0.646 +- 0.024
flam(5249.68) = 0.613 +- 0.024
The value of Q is 0.625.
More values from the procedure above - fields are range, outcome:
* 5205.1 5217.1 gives 0.652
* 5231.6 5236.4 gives 0.627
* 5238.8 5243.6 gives 0.617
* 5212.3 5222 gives 0.645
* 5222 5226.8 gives 0.583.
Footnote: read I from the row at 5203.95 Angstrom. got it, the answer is 0.638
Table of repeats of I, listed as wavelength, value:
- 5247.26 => 0.646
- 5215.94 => 0.685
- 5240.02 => 0.636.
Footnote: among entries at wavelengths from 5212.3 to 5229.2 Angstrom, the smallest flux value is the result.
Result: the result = 0.557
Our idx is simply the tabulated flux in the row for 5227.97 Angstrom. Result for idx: 0.557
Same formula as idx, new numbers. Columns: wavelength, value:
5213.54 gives 0.639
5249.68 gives 0.613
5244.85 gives 0.601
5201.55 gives 0.623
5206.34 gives 0.636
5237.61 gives 0.619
